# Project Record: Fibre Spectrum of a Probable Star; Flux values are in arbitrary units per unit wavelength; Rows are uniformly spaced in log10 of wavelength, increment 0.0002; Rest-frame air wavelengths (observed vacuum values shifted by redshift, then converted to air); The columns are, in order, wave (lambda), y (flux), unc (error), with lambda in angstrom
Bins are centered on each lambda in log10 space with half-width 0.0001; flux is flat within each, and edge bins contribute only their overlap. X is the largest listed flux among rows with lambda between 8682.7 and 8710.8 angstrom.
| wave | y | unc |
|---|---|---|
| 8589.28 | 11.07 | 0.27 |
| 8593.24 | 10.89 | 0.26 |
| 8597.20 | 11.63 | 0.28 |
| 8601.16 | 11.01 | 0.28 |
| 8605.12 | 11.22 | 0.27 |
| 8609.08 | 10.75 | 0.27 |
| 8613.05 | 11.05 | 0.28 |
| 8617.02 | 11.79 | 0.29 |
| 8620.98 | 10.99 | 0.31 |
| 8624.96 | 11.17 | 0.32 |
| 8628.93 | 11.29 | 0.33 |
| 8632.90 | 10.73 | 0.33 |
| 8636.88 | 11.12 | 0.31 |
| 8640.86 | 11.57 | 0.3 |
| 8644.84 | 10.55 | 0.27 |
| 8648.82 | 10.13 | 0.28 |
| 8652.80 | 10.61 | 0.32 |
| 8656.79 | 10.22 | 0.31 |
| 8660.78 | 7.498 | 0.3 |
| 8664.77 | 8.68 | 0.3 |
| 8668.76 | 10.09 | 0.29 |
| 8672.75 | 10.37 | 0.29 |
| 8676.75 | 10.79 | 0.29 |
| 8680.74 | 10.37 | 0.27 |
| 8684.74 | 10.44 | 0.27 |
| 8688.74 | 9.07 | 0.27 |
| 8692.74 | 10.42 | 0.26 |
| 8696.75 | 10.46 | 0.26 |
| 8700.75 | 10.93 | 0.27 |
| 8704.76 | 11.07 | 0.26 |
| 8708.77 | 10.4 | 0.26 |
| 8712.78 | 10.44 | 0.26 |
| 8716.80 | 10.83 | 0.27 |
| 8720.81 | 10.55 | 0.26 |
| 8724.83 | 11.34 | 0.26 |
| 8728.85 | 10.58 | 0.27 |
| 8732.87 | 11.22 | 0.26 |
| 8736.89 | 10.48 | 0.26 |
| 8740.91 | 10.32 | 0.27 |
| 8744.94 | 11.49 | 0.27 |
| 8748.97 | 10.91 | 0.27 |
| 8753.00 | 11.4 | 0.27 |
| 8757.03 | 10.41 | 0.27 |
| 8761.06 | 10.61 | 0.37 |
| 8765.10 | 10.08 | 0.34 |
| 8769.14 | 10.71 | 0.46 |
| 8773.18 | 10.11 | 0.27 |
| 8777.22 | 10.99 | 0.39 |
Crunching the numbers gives 11.07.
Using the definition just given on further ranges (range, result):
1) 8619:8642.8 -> 11.57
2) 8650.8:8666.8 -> 10.61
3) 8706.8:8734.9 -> 11.34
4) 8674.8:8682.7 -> 10.79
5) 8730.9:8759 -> 11.49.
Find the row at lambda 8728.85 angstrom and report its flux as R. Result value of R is 10.58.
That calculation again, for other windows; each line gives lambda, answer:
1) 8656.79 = 10.22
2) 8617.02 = 11.79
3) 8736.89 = 10.48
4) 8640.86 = 11.57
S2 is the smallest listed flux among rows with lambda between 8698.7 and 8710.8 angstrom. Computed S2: 10.4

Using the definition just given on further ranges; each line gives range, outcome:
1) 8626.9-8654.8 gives 10.13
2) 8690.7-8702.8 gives 10.42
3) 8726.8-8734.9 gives 10.58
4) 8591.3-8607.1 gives 10.89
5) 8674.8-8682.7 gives 10.37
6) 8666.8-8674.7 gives 10.09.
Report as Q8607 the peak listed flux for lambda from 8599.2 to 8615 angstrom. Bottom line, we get 11.22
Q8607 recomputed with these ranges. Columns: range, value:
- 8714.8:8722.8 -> 10.83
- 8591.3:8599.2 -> 11.63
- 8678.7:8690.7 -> 10.44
